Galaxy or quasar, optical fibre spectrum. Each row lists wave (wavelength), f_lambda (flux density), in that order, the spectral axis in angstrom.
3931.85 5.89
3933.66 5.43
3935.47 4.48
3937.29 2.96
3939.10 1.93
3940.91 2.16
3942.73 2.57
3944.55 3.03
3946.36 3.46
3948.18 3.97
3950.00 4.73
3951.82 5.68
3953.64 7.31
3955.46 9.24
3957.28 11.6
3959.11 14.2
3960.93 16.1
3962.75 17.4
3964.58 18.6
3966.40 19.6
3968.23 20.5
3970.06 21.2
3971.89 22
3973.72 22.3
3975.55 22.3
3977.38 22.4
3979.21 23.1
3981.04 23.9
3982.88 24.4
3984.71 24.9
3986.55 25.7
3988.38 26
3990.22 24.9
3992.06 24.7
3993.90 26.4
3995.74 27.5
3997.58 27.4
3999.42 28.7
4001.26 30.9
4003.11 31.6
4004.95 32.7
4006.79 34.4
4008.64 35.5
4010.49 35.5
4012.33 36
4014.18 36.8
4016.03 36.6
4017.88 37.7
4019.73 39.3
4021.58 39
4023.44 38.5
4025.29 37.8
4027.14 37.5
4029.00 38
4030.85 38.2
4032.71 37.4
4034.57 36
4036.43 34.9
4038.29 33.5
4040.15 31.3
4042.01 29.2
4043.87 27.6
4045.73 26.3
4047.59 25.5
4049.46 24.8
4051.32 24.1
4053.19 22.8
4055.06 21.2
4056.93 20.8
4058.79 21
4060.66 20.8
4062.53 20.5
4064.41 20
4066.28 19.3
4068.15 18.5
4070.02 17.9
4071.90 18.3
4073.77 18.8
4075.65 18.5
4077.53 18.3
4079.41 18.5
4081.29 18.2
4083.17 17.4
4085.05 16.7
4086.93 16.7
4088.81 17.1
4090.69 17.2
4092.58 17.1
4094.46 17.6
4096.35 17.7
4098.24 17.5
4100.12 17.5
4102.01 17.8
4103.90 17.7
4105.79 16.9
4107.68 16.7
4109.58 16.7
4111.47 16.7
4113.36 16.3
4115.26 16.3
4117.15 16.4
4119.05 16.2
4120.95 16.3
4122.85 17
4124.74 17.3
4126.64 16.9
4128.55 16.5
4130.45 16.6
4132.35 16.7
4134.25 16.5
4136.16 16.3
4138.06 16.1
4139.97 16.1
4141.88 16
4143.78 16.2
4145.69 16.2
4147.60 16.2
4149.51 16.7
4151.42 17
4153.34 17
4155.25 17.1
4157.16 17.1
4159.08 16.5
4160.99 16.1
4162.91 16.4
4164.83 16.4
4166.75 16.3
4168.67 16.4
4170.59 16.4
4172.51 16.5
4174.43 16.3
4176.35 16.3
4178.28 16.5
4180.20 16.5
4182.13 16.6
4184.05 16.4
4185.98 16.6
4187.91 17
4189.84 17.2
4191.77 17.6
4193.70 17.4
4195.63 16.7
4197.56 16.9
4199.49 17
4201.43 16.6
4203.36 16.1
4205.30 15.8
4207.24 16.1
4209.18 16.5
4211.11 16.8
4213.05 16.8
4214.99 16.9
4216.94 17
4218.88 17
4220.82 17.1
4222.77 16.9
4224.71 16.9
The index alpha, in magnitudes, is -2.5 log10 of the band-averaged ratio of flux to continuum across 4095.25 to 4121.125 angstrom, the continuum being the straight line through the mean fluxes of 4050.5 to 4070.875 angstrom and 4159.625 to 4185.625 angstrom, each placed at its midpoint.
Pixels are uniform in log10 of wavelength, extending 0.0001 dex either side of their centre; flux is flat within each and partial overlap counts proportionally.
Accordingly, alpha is 0.12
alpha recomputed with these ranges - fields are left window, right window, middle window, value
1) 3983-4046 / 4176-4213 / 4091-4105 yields 0.39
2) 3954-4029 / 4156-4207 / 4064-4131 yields 0.22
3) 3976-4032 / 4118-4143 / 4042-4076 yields 0.16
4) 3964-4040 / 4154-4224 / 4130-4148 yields 0.24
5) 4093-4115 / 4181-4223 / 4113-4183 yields 0.03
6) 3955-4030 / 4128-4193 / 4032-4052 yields -0.23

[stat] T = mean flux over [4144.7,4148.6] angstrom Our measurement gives 16.2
